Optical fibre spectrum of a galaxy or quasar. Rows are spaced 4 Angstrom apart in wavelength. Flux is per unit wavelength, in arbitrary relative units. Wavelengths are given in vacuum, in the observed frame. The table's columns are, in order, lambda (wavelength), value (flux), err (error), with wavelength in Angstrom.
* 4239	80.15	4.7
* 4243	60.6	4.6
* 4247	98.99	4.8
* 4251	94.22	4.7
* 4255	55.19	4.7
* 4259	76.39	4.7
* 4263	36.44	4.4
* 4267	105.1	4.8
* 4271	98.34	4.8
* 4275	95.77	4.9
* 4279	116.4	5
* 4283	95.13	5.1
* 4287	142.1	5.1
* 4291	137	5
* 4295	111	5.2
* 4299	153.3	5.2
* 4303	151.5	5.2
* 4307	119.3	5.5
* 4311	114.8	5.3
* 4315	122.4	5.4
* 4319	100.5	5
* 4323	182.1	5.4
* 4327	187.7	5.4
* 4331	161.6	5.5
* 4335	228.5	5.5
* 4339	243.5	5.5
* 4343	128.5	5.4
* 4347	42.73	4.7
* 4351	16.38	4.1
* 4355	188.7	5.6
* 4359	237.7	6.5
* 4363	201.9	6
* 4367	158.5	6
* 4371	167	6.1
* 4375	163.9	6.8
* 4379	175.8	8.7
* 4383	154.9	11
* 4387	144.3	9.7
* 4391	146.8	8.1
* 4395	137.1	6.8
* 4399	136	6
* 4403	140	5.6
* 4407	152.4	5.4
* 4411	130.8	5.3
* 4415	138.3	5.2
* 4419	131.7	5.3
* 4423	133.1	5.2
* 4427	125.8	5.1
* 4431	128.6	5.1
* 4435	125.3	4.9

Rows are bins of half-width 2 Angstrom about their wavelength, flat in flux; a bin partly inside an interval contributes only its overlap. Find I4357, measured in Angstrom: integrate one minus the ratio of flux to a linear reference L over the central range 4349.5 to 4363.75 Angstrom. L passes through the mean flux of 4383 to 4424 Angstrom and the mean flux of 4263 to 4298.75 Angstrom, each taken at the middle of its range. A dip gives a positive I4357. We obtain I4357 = -3.7 Angstrom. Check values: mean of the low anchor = 110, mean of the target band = 163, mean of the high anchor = 140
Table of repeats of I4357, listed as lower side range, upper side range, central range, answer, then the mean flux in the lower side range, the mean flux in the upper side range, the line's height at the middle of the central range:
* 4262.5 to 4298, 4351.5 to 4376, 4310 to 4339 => -3.6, 108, 177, 145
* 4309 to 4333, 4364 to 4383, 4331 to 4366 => -1.1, 145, 167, 156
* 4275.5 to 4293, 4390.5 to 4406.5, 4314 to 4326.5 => -1.5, 120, 140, 127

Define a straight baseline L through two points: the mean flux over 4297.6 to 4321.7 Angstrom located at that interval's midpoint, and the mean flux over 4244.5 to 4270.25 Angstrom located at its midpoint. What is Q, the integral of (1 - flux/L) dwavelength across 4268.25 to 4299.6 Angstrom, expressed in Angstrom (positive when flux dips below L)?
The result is -3.9 Angstrom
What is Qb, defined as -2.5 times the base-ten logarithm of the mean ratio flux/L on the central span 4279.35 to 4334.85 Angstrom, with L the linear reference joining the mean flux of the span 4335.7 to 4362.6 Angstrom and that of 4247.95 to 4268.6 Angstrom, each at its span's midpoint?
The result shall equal -0.20 mag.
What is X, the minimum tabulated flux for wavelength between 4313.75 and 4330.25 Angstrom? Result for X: 100.5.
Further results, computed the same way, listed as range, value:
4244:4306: 36.44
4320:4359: 16.38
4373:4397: 137.1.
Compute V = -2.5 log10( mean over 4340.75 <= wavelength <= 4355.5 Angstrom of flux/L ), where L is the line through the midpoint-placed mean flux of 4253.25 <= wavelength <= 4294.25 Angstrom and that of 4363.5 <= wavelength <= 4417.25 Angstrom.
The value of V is 0.45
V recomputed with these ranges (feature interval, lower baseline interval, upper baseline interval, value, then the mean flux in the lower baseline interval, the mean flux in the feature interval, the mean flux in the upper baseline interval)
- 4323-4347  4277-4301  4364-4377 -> -0.19 mag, 126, 177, 166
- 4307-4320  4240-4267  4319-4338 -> 0.37 mag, 73.2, 115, 183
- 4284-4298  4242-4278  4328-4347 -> -0.09 mag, 81.7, 129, 175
